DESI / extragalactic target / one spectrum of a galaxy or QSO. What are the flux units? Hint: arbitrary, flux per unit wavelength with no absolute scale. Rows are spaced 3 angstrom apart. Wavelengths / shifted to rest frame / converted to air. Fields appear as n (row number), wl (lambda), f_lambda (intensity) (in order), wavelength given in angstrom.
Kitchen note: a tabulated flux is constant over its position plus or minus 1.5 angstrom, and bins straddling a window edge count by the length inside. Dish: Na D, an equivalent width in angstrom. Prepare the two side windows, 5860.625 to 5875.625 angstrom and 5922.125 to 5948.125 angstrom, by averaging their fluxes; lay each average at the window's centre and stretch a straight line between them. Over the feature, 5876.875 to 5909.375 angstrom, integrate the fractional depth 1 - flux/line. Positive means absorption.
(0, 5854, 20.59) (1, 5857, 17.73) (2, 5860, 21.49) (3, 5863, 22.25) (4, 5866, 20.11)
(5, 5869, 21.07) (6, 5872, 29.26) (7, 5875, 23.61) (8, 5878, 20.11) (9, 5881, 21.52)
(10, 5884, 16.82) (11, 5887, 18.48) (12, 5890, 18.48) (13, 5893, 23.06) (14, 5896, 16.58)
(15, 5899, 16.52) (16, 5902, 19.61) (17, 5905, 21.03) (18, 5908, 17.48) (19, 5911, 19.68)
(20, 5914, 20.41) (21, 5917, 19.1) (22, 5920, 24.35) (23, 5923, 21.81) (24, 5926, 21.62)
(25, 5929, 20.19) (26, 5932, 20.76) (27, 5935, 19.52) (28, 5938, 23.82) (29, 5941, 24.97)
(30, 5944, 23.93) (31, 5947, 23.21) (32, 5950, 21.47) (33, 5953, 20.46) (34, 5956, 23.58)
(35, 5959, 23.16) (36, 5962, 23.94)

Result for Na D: 5.3 angstrom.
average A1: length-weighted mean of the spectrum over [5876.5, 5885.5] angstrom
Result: 19.5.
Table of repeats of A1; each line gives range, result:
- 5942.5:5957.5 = 22.5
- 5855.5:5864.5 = 20.5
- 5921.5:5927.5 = 21.7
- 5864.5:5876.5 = 23.5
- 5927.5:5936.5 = 20.2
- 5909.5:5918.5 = 19.7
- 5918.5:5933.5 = 21.7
